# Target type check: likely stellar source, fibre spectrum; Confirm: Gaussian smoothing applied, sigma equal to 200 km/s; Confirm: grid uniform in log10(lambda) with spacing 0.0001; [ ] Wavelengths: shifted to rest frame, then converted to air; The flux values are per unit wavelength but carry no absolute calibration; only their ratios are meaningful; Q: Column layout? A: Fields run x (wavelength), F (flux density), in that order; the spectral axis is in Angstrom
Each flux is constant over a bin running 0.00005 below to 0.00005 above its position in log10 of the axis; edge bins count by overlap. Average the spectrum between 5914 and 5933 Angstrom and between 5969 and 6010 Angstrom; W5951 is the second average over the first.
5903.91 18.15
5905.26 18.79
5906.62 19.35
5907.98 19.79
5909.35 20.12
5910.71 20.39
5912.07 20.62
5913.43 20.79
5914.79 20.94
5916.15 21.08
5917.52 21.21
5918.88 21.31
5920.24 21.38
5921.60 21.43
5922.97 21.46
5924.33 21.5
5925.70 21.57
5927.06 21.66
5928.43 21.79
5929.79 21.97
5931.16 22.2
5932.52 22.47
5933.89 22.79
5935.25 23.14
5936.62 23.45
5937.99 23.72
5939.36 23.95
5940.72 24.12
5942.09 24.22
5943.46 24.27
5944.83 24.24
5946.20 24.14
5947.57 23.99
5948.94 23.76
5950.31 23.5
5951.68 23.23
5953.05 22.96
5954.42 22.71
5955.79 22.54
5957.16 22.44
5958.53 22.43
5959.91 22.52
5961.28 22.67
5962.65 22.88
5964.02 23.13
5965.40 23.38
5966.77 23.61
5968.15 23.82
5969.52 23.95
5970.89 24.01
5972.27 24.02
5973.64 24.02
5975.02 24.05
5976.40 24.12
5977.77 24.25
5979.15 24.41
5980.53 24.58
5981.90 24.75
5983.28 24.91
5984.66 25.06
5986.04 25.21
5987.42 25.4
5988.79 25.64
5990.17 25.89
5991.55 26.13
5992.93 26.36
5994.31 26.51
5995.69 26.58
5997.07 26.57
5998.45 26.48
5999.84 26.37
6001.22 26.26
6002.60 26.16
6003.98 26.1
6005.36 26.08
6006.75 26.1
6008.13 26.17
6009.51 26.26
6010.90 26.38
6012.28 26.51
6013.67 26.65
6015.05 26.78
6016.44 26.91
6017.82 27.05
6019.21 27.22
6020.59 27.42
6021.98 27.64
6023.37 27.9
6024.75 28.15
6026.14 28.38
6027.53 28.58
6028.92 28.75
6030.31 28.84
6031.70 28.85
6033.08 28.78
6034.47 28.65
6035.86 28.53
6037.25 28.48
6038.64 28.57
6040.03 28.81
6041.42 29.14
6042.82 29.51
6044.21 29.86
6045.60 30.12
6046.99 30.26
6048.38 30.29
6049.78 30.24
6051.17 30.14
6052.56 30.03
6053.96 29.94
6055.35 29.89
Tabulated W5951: 1.2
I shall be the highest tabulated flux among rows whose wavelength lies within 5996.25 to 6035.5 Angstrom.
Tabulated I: 28.85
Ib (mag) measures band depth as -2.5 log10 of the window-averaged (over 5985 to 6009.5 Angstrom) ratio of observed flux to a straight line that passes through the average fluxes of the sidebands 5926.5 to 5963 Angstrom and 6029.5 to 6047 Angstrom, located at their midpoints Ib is 0.01 mag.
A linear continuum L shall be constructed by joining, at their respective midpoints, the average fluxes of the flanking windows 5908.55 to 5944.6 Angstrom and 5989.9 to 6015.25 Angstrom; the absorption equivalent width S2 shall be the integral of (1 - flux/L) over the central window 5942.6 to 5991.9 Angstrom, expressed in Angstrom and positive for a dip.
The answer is 0.8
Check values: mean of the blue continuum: 22.1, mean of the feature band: 23.9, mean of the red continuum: 26.3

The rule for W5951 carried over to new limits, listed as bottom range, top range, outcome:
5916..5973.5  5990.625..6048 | 1.20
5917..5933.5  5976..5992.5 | 1.16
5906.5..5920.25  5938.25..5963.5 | 1.13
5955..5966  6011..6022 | 1.19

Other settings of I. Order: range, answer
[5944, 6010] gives 26.58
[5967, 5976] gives 24.05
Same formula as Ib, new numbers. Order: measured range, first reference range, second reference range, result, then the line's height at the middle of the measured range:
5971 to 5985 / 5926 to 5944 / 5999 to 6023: 0.03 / 25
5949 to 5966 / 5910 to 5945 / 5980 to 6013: 0.04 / 23.8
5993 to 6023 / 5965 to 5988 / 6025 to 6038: 0.01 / 26.8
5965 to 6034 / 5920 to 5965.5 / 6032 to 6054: 0.02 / 26.6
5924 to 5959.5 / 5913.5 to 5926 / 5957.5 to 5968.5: -0.04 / 22.2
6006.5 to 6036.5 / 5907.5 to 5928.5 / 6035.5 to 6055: 0.02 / 28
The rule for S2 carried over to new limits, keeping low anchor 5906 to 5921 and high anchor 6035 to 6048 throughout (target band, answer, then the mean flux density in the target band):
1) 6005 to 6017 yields 0.3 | 26.4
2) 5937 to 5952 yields -0.8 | 23.9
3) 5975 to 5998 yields 0.2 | 25.4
